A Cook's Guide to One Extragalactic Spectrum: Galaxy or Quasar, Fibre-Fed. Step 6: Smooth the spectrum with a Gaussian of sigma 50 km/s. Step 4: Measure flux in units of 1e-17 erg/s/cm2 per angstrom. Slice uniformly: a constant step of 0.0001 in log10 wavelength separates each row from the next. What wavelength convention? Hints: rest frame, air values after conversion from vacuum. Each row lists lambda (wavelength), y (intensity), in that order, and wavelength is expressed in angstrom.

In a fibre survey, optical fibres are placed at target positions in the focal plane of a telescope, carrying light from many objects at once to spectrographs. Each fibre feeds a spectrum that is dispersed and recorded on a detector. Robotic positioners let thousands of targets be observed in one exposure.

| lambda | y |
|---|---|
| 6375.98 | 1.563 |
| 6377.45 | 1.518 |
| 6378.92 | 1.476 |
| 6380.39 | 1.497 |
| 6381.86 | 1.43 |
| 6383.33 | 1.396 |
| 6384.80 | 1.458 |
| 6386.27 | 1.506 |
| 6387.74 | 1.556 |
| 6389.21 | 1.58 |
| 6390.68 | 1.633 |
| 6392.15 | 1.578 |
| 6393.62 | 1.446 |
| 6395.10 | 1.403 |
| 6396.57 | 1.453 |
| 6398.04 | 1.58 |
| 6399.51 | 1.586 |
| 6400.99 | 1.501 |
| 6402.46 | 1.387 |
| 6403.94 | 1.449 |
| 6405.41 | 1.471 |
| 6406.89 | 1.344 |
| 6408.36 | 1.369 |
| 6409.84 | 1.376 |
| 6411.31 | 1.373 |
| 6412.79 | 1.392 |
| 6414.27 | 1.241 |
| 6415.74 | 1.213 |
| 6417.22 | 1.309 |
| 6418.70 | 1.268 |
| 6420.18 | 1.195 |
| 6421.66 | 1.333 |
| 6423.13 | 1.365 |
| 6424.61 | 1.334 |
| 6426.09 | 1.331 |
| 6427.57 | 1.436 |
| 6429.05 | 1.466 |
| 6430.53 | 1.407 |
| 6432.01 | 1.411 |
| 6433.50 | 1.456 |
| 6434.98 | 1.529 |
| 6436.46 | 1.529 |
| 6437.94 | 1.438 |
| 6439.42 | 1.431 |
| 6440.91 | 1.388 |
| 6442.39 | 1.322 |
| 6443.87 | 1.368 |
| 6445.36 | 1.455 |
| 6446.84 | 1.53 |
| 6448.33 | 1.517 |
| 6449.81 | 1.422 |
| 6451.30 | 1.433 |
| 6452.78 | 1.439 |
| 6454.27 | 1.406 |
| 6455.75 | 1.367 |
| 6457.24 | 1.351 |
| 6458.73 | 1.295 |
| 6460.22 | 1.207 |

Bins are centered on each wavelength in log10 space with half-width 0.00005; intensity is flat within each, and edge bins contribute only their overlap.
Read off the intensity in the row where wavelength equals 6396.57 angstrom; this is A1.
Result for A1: 1.453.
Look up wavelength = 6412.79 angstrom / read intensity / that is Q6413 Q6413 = 1.392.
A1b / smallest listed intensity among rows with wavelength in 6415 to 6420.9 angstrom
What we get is 1.195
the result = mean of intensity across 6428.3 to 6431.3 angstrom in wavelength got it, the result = 1.44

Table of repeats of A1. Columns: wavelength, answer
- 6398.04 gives 1.58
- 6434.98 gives 1.529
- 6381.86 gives 1.43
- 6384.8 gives 1.458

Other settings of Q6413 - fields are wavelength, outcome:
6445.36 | 1.455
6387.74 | 1.556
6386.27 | 1.506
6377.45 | 1.518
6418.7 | 1.268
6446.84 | 1.53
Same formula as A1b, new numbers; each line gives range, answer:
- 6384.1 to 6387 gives 1.458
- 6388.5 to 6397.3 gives 1.403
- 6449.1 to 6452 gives 1.422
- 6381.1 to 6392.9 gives 1.396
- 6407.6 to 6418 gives 1.213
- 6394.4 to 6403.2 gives 1.387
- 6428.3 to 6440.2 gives 1.407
